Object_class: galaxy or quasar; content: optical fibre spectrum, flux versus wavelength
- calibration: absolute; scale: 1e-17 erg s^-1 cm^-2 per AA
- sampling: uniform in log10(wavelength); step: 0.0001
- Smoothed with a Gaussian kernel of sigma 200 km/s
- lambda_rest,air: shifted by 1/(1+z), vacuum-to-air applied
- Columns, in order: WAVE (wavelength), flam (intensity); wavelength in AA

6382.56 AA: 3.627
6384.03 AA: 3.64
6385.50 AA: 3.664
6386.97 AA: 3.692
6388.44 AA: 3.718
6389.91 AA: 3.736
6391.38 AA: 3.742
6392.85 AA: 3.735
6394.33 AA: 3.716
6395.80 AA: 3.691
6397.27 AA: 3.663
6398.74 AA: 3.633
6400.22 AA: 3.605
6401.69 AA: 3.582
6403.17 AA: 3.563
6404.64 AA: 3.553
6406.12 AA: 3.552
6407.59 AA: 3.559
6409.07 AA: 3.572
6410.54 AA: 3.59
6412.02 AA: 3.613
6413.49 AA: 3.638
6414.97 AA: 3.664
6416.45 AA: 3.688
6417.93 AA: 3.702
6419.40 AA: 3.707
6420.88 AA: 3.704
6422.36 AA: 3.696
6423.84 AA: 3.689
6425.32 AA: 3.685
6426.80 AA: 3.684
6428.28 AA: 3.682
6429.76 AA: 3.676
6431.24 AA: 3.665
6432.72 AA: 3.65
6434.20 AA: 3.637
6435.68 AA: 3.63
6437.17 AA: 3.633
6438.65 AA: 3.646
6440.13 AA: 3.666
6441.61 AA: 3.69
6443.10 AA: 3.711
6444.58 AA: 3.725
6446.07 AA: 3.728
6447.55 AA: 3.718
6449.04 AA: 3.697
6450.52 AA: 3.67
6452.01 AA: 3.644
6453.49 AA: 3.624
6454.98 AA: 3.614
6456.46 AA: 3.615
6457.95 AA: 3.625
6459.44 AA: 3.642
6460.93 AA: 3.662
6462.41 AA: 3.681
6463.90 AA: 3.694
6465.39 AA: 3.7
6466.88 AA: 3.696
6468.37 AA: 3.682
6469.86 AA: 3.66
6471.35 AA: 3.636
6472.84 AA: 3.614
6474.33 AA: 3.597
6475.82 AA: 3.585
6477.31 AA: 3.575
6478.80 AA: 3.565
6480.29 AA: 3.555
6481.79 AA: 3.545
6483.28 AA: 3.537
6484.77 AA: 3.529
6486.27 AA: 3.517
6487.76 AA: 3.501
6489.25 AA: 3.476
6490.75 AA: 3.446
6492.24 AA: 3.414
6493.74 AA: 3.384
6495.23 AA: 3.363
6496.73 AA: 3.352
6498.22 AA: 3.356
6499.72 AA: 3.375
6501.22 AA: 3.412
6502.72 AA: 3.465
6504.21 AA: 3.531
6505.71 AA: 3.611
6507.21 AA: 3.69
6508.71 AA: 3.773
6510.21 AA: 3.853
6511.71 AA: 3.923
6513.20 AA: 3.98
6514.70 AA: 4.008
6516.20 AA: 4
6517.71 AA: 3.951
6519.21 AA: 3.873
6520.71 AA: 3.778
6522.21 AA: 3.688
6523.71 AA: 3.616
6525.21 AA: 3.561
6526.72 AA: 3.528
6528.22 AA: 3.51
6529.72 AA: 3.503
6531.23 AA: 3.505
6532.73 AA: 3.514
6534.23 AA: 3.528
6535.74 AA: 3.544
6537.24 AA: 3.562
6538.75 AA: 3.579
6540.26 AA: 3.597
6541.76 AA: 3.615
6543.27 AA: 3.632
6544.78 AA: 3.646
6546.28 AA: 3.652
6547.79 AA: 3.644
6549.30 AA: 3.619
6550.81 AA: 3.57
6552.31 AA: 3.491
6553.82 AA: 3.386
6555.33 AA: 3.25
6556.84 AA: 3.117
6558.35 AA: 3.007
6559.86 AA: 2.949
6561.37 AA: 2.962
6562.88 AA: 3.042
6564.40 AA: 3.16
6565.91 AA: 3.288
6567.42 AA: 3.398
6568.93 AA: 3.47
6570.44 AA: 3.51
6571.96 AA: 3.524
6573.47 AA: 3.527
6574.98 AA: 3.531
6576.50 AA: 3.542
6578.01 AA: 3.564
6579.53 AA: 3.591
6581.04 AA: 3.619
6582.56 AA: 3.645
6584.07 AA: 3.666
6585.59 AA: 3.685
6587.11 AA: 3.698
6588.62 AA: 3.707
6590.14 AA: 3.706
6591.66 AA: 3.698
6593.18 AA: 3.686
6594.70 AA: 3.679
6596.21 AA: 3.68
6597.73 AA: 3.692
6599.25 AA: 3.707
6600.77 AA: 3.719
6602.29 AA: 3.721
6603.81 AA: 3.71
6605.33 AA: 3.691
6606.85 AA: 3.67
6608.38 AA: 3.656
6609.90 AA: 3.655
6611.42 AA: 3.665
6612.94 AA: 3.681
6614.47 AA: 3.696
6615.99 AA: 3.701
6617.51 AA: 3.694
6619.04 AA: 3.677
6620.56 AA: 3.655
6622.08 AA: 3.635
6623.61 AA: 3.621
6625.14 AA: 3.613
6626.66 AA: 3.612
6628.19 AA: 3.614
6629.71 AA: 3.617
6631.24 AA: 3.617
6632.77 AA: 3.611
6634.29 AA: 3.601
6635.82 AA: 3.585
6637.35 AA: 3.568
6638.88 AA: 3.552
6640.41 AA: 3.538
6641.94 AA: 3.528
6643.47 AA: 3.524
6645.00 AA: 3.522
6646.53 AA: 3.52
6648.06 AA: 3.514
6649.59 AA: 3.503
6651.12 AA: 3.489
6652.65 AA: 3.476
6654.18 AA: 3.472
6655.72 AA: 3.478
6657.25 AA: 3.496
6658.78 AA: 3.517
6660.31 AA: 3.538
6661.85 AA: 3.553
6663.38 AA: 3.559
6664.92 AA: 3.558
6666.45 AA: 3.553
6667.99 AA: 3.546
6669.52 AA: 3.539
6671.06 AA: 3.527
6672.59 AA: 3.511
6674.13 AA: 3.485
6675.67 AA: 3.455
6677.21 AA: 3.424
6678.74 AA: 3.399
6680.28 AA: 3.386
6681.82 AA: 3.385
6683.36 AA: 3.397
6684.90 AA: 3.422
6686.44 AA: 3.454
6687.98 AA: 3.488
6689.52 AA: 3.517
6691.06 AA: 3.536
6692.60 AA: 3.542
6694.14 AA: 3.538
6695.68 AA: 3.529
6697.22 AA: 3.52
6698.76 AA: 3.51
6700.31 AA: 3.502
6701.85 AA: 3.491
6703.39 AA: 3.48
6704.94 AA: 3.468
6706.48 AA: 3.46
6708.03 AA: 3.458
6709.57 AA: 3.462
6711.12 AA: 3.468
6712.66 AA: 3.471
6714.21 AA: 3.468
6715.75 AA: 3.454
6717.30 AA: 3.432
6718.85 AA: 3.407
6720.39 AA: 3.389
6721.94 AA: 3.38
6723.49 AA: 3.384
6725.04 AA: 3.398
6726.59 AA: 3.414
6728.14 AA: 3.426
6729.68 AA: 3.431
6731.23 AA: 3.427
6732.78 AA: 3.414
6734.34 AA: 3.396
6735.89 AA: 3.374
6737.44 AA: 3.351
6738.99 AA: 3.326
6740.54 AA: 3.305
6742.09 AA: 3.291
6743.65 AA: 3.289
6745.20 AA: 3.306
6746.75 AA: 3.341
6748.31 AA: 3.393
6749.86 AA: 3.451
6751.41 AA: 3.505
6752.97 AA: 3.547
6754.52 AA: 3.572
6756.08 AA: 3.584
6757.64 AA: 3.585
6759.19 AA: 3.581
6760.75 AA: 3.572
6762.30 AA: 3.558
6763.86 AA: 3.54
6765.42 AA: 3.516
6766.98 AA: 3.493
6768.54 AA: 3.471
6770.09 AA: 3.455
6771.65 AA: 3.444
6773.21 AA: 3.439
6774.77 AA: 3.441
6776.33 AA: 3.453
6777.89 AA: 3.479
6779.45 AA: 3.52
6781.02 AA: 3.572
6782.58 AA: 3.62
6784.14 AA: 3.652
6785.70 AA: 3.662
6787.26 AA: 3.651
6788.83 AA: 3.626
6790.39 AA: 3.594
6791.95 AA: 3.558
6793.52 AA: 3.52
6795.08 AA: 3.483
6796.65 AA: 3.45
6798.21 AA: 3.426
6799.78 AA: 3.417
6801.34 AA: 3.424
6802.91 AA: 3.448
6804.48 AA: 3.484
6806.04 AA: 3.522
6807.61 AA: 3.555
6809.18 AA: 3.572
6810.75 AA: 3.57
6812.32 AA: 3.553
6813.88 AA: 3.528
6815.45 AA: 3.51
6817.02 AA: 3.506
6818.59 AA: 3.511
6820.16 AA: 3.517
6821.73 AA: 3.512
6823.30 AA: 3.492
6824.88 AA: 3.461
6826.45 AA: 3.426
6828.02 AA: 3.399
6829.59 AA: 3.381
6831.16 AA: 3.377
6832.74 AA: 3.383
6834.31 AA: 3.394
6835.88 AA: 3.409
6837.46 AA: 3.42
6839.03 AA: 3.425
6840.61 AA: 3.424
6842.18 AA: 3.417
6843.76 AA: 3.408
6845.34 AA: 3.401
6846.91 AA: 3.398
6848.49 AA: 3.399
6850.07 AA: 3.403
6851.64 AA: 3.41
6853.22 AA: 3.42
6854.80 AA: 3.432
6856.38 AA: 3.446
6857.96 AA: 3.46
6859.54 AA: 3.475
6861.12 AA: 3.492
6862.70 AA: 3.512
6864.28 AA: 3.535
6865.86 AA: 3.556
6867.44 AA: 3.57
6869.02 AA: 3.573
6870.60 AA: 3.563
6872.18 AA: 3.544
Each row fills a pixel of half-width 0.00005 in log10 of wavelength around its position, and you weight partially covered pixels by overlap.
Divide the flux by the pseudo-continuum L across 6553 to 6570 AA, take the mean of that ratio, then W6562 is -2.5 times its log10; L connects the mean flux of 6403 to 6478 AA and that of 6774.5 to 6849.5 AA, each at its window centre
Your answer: 0.13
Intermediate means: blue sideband 3.65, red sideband 3.49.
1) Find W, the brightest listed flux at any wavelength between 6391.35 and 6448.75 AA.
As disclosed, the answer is 3.742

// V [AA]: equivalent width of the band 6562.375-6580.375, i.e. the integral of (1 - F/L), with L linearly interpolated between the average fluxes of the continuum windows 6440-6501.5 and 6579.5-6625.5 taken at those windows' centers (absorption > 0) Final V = 1.1 AA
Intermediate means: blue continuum 3.58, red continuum 3.68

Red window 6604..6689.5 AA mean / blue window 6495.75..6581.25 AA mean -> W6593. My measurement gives 1.01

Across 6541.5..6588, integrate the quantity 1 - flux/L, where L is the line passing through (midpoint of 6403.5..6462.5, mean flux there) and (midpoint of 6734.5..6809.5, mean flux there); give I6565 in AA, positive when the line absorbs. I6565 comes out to 1.8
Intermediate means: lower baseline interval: 3.66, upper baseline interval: 3.49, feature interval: 3.45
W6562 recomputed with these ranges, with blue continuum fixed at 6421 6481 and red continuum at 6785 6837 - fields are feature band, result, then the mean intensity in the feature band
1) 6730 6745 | 0.06 mag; 3.35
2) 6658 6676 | 0.01 mag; 3.53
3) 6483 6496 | 0.05 mag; 3.46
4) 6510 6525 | -0.07 mag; 3.86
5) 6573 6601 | -0.02 mag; 3.65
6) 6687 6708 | 0.01 mag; 3.5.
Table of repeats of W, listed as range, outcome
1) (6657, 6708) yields 3.559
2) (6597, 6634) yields 3.721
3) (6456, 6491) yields 3.7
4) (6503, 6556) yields 4.008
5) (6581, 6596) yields 3.707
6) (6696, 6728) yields 3.52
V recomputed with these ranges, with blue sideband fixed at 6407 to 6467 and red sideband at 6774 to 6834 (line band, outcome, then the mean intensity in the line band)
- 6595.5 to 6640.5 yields -0.8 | 3.65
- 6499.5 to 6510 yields 0.2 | 3.57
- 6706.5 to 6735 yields 0.9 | 3.43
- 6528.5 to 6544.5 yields 0.3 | 3.56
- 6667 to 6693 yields 0.6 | 3.47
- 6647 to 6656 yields 0.2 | 3.49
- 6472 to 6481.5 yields 0.2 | 3.58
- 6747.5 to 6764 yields 0.0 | 3.53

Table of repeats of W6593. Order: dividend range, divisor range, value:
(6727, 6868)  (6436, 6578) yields 0.97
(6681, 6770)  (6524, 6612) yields 0.98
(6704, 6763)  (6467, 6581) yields 0.97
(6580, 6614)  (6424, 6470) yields 1.00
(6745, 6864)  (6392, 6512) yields 0.96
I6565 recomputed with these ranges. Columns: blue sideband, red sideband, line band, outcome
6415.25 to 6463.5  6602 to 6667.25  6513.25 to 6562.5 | 1.2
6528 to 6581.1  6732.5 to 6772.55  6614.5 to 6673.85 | -2.0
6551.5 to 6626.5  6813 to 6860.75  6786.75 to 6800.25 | -0.3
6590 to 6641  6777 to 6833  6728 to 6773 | 1.3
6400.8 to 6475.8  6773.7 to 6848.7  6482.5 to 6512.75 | 0.8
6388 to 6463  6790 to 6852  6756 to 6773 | -0.2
